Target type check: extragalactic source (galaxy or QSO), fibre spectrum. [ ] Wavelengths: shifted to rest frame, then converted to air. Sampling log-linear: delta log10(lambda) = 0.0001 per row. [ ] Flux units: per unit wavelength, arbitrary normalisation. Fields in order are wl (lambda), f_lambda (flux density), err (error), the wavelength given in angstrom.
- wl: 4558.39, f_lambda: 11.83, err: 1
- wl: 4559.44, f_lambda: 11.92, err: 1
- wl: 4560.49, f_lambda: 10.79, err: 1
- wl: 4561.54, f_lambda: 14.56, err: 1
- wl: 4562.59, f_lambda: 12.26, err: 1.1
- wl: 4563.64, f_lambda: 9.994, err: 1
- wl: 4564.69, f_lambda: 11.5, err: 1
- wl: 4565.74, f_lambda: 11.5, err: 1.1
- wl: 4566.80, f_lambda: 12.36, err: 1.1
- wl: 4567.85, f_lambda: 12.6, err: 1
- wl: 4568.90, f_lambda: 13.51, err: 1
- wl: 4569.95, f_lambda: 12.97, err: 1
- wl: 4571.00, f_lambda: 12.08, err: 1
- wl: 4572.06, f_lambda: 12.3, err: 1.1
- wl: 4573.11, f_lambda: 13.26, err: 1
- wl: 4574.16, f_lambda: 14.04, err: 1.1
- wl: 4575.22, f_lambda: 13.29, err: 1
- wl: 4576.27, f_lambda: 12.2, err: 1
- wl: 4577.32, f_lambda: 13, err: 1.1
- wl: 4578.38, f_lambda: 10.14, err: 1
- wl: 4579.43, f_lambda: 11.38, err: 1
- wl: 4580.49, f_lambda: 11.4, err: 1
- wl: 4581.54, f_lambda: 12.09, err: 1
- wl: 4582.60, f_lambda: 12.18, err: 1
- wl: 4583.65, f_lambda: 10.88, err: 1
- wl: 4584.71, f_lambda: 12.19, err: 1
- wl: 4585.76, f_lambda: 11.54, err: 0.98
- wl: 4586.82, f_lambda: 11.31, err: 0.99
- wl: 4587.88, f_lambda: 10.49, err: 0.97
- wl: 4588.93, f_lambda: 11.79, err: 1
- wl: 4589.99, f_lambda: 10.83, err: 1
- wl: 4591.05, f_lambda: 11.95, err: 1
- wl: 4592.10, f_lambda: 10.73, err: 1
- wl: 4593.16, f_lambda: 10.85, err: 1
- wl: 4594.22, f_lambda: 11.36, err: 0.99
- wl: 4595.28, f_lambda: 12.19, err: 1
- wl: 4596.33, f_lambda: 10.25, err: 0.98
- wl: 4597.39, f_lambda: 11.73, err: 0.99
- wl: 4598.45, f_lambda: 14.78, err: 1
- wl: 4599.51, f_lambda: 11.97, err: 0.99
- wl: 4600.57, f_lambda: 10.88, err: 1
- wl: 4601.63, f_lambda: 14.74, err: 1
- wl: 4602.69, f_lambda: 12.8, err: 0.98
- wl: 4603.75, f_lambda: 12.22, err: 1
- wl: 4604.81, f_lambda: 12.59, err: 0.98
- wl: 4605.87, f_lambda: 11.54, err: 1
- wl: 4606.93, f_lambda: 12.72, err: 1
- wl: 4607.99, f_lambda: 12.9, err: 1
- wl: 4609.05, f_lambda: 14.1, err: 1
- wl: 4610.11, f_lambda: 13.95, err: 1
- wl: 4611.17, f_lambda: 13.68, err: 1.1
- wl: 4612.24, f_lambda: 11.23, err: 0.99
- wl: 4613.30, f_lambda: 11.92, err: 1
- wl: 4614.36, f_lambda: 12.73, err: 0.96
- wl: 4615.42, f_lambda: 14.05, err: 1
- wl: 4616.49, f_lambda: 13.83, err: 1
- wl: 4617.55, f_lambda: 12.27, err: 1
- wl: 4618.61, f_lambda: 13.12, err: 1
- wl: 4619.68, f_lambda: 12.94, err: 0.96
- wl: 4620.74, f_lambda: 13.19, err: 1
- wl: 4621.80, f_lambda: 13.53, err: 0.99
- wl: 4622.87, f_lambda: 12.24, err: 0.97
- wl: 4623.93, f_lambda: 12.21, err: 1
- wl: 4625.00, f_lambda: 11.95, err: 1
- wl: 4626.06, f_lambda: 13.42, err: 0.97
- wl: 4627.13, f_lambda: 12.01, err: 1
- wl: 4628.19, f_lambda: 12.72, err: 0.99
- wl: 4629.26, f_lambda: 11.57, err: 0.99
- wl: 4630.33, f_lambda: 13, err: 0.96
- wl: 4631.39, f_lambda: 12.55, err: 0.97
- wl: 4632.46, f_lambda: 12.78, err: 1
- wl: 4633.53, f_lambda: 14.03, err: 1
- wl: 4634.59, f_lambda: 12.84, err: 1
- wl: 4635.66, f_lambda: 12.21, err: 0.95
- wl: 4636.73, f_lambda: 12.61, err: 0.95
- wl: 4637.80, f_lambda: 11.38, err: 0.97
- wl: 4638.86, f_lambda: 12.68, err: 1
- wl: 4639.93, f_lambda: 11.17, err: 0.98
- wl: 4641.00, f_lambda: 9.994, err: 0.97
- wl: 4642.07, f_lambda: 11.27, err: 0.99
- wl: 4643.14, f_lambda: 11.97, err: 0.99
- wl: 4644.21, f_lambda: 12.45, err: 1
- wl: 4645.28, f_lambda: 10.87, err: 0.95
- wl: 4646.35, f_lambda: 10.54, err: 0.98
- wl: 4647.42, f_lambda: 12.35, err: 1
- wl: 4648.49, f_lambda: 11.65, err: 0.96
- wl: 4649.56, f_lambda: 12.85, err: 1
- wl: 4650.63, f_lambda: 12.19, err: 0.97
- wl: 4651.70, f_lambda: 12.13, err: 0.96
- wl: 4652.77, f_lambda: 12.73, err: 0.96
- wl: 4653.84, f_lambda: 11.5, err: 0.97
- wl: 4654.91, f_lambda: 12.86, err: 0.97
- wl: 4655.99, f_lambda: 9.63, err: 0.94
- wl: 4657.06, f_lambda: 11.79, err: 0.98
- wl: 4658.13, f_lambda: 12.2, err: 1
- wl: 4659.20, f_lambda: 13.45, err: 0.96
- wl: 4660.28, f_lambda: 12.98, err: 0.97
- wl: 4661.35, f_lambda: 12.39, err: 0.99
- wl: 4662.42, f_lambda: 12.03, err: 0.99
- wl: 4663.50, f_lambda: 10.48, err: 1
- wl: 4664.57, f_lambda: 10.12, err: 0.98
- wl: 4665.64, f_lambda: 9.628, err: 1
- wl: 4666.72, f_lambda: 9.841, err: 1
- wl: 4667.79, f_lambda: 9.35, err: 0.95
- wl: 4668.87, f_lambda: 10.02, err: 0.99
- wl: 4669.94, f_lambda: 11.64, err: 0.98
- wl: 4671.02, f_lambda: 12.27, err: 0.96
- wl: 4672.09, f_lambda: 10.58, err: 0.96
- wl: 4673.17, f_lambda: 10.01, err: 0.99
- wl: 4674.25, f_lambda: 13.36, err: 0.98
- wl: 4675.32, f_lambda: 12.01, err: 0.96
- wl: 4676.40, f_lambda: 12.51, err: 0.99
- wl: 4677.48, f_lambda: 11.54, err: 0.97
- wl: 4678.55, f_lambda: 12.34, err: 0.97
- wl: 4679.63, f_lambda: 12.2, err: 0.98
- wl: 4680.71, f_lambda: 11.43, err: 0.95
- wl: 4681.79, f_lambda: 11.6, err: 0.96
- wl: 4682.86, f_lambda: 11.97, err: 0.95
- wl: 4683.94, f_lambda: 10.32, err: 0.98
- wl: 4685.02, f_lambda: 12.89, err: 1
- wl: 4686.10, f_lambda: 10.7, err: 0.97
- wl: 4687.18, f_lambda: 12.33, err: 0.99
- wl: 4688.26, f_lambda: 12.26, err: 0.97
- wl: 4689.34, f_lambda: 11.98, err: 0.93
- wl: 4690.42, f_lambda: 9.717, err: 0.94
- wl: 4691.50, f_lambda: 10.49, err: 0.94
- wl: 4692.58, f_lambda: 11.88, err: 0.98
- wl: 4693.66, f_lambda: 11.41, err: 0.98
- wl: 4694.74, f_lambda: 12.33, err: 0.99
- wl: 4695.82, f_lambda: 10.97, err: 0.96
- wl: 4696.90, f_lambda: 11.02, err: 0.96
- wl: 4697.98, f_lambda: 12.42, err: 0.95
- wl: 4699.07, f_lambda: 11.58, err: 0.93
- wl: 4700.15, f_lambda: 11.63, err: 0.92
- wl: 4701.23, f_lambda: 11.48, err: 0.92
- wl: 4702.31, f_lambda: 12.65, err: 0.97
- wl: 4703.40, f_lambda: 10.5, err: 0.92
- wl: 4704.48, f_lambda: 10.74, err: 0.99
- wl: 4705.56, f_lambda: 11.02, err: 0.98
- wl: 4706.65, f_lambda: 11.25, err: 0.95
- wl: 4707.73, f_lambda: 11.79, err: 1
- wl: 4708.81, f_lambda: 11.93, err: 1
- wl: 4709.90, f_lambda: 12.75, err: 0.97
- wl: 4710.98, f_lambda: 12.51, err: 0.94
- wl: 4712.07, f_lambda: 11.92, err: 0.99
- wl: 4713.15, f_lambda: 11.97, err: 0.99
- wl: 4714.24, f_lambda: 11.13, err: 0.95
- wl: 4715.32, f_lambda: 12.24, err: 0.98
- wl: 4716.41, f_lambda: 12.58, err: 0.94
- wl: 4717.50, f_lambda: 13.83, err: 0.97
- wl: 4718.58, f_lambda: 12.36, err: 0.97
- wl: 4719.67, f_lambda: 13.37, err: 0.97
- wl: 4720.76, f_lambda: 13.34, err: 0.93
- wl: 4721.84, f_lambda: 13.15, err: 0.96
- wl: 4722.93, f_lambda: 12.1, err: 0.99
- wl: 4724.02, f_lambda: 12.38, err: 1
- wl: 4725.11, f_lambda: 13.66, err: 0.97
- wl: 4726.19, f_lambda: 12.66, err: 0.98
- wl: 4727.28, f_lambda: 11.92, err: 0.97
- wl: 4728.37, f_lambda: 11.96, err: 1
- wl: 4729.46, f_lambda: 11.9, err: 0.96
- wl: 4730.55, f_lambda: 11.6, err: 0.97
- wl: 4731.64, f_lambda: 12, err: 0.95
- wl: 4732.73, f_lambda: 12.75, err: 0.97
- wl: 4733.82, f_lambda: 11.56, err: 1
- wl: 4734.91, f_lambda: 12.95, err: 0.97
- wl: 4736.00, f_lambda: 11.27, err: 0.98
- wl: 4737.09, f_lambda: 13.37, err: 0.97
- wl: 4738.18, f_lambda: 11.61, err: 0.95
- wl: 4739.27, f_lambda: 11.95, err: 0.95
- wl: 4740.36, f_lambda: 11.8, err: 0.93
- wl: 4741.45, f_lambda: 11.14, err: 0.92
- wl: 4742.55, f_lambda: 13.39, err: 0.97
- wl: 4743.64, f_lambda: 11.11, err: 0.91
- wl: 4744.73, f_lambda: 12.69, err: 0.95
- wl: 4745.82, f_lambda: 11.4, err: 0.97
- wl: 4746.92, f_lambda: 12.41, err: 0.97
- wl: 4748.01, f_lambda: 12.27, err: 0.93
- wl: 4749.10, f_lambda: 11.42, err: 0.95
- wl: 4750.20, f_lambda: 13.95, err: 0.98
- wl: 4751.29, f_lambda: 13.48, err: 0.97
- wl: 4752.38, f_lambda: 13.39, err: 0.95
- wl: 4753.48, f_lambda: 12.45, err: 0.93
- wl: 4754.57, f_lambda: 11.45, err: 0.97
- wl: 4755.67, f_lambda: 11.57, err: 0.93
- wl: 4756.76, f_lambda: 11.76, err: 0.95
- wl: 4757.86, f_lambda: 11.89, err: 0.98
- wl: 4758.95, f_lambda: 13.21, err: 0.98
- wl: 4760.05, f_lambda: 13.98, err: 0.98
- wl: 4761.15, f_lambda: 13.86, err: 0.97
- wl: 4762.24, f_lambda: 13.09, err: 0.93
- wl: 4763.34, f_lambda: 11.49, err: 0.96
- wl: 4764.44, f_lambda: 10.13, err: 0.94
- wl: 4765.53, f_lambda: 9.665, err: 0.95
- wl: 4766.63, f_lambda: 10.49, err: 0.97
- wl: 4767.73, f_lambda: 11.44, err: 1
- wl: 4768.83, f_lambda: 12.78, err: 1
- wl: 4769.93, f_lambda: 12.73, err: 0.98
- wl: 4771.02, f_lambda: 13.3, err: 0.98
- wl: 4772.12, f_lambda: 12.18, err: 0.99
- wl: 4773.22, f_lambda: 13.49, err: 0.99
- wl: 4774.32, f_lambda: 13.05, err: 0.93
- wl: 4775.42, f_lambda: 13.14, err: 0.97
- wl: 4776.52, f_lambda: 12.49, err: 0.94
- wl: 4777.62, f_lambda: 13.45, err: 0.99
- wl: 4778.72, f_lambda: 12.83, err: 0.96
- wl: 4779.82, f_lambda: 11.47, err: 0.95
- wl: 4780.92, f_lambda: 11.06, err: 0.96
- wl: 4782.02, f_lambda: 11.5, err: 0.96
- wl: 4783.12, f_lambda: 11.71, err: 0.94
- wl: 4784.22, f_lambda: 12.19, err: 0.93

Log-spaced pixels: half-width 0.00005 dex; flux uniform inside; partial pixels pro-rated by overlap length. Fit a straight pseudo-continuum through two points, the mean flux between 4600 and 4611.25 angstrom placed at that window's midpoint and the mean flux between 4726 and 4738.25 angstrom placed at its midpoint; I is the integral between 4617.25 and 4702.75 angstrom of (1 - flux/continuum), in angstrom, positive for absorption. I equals 5.0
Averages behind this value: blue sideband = 12.9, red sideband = 12.1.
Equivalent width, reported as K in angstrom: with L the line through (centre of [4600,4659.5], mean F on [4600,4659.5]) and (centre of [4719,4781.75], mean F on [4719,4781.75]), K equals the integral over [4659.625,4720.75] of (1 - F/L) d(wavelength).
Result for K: 3.60 angstrom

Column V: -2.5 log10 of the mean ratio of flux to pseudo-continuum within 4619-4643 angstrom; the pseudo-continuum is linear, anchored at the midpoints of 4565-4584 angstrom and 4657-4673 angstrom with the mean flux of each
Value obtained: -0.07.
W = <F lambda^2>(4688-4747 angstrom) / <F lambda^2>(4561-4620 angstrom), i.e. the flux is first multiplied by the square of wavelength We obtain 1.03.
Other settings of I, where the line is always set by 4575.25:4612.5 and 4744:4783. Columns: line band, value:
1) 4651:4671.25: 1.2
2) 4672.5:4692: 0.9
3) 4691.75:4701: 0.4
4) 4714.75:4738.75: -0.5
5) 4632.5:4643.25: 0.1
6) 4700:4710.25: 0.6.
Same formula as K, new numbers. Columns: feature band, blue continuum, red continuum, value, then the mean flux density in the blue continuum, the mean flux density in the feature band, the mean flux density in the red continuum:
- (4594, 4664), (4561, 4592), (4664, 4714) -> -3.5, 12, 12.4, 11.5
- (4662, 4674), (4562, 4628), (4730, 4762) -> 1.7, 12.3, 10.6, 12.3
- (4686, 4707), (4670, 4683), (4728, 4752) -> 0.9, 11.8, 11.4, 12.2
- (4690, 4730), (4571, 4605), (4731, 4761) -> 0.9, 12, 12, 12.3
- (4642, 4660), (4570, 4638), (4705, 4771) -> 0.5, 12.4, 11.9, 12.2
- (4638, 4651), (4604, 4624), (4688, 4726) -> 1.0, 12.9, 11.7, 12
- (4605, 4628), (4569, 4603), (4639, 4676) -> -2.0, 12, 12.8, 11.5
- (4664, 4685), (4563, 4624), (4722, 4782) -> 1.8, 12.3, 11.2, 12.3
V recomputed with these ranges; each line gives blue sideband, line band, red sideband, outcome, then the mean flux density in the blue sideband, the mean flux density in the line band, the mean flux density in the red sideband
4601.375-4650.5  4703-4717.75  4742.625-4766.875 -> 0.04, 12.5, 11.8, 12.2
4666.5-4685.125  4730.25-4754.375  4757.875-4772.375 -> -0.03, 11.4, 12.3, 12.2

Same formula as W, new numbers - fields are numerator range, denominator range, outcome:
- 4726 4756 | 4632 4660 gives 1.06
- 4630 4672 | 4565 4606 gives 1.00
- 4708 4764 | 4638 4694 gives 1.10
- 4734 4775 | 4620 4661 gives 1.05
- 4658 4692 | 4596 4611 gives 0.93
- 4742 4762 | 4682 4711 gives 1.11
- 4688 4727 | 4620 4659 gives 1.01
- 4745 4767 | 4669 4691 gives 1.08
